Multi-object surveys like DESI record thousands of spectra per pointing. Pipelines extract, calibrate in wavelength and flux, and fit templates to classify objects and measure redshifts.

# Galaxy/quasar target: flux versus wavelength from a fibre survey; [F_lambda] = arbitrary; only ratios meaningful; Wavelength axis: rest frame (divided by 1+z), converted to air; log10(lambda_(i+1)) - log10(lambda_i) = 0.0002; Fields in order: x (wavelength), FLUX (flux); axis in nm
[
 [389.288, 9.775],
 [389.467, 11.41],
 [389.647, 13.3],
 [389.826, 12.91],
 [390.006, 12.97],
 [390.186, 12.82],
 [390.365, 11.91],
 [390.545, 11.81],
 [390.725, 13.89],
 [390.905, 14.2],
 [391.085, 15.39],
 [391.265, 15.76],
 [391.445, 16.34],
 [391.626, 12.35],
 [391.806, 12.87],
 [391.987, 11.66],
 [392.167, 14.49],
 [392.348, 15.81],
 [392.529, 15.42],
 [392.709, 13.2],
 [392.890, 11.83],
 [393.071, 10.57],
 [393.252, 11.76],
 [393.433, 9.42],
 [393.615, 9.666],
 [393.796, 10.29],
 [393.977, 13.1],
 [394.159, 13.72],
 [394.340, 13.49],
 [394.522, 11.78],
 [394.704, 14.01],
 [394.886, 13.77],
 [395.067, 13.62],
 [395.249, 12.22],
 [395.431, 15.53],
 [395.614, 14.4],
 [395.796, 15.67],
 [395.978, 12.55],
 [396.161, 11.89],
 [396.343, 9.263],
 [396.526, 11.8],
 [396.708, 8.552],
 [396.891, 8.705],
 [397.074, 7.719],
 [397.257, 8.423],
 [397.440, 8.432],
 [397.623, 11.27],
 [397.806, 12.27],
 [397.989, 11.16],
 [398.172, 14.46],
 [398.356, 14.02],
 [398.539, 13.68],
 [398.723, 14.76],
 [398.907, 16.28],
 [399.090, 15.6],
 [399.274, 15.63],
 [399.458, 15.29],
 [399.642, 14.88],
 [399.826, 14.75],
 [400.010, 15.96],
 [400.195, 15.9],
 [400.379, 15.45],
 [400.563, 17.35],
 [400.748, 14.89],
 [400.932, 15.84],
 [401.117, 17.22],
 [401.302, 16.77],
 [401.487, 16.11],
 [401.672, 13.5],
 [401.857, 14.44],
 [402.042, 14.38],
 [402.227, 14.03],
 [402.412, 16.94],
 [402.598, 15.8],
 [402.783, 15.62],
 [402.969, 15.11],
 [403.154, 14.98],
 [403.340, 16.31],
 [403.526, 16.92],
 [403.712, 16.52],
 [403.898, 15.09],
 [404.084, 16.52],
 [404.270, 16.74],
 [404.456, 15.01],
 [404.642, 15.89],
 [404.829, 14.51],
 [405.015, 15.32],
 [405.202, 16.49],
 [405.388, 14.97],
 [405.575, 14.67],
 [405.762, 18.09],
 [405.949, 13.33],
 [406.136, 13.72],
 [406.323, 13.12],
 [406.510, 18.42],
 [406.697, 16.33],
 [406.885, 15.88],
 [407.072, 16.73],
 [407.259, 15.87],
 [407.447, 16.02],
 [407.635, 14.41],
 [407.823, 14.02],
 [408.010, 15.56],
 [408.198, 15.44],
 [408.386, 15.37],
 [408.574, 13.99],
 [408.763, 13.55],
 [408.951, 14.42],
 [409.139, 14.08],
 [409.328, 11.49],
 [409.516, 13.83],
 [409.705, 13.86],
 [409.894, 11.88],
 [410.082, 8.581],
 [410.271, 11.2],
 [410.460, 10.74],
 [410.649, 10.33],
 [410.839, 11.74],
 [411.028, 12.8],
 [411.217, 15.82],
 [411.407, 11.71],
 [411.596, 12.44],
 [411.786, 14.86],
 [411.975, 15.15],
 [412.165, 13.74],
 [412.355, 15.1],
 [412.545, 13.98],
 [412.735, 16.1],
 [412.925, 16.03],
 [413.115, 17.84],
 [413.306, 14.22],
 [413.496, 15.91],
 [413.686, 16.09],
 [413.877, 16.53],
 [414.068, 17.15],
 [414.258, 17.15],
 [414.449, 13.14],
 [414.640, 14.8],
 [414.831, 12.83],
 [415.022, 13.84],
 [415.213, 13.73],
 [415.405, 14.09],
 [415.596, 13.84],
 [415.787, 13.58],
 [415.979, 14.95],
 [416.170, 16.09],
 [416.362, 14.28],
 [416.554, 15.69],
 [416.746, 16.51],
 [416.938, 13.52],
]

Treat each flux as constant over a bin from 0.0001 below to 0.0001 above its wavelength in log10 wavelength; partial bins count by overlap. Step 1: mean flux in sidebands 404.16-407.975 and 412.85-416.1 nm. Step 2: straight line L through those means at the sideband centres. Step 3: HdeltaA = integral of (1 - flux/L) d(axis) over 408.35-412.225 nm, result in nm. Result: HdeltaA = 0.60 nm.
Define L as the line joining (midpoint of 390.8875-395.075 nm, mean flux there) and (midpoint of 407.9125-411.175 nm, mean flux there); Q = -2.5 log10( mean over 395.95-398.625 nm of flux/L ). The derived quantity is 0.194 mag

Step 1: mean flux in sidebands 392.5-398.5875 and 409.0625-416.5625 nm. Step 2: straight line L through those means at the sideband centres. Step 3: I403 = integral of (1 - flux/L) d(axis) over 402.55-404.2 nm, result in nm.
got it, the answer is -0.38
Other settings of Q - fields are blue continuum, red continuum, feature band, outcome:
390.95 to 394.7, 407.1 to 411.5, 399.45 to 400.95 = -0.18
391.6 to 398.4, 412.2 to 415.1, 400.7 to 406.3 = -0.14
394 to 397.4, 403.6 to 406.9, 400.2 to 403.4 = -0.09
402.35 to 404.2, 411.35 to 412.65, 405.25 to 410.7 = 0.05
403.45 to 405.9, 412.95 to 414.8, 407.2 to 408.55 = 0.05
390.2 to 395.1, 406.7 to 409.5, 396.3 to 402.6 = 0.01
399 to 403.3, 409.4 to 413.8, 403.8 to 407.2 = -0.06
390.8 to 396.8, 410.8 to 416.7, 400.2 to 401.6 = -0.19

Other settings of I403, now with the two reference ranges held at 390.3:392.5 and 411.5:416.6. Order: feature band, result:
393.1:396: 0.268 nm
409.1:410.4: 0.240 nm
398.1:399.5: -0.069 nm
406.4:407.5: -0.143 nm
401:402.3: -0.077 nm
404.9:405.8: -0.074 nm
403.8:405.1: -0.097 nm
